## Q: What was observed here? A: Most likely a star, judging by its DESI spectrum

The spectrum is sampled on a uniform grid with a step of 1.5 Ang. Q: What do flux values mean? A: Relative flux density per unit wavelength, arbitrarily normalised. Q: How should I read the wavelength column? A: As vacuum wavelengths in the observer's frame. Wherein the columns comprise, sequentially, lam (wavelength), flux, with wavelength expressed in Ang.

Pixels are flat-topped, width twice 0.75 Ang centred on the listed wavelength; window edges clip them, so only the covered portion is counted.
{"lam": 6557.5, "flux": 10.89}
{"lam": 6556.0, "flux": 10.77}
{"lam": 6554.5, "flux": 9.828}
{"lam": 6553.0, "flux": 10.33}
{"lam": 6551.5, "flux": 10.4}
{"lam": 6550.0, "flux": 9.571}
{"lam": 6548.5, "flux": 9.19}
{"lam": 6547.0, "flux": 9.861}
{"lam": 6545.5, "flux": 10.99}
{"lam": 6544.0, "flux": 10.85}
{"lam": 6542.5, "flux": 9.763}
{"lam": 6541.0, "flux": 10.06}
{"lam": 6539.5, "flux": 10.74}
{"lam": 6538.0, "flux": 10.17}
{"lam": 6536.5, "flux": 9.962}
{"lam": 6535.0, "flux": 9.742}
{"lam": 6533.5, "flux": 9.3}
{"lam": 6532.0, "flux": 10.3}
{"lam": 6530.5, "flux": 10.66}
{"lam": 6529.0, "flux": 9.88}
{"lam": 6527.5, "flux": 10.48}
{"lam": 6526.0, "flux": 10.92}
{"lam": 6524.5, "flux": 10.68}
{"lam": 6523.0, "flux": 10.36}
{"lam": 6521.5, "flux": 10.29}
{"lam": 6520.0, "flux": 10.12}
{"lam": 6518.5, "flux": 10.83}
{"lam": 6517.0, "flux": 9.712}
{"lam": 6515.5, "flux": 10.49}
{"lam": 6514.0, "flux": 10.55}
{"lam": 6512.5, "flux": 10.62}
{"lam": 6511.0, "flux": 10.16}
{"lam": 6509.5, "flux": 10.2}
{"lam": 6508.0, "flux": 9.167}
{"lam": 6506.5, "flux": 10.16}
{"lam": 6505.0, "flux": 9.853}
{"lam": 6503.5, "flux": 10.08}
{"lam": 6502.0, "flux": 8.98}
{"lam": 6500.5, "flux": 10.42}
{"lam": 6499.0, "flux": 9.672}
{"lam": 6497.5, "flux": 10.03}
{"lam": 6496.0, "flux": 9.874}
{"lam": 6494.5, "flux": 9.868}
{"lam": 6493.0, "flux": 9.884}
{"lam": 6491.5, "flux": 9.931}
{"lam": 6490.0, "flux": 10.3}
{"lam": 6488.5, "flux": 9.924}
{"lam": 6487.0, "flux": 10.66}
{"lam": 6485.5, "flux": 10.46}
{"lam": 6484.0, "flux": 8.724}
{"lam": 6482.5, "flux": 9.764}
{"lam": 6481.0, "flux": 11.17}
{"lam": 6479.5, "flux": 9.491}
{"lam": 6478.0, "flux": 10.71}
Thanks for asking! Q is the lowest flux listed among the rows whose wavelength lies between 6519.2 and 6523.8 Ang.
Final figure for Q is 10.12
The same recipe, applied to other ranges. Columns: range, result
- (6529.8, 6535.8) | 9.3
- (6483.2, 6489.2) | 8.724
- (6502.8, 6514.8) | 9.167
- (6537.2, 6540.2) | 10.17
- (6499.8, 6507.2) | 8.98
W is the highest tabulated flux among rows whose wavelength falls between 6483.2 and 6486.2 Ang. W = 10.46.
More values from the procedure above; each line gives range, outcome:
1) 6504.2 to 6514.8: 10.62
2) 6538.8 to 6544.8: 10.85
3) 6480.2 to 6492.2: 11.17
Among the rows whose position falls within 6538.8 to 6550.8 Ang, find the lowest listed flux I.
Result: 9.19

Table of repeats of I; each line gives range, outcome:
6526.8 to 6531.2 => 9.88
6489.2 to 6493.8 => 9.884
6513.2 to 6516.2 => 10.49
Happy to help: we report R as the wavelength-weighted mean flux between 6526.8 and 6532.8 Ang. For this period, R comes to 10.3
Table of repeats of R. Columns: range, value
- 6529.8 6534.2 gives 10.1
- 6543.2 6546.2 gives 10.9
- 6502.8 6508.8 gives 9.82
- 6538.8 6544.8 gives 10.4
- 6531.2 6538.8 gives 9.91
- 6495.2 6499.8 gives 9.86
